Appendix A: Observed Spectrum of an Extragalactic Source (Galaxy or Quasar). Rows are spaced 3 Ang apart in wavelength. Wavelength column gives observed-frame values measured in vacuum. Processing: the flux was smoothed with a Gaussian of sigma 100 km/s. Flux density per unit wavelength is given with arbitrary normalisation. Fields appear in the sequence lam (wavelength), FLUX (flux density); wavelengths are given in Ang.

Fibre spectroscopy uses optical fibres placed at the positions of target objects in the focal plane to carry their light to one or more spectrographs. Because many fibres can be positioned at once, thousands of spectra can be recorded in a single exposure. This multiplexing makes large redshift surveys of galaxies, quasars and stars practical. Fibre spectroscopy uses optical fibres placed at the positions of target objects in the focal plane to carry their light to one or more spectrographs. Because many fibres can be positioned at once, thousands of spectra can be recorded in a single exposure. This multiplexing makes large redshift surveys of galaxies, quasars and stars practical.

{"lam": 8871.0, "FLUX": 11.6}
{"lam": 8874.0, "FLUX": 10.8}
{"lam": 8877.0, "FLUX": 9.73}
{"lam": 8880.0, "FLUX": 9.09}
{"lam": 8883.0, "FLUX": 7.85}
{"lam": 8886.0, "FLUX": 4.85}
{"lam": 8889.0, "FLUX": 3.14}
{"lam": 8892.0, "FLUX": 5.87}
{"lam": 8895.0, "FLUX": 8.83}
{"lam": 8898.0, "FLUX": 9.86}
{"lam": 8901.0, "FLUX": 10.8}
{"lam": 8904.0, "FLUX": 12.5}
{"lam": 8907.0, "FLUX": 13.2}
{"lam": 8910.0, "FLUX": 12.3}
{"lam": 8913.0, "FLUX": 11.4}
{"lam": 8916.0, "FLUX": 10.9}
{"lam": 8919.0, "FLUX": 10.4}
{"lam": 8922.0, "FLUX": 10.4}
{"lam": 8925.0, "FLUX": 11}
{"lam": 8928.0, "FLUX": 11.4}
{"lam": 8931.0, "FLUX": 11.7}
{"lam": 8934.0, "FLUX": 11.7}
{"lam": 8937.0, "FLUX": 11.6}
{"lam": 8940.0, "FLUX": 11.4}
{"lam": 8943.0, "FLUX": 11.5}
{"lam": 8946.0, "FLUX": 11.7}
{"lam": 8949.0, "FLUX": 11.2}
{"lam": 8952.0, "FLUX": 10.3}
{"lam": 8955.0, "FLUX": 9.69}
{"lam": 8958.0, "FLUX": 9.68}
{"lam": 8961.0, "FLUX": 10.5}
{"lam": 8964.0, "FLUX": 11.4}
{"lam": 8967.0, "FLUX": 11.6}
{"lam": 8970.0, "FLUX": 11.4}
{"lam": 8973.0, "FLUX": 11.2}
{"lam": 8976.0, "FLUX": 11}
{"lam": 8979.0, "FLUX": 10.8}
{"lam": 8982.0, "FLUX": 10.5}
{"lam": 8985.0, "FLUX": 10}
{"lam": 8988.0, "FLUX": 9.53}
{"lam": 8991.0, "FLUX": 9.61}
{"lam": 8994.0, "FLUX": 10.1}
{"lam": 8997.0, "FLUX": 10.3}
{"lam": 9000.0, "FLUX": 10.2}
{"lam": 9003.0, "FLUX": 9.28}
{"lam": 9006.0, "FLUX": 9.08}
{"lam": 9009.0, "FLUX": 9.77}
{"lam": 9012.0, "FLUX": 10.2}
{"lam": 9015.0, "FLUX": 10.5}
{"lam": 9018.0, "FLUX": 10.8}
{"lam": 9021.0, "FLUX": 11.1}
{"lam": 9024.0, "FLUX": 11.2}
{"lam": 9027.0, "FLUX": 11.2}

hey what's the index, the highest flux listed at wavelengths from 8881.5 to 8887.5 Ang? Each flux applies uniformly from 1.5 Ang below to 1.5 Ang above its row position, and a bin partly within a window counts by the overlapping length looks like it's 7.85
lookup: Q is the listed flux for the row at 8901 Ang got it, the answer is 10.8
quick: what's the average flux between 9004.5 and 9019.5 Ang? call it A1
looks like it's 10.1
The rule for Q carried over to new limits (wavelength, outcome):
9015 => 10.5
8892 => 5.87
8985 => 10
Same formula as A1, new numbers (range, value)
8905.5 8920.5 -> 11.6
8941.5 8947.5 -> 11.6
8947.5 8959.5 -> 10.2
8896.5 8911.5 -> 11.7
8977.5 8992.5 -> 10.1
